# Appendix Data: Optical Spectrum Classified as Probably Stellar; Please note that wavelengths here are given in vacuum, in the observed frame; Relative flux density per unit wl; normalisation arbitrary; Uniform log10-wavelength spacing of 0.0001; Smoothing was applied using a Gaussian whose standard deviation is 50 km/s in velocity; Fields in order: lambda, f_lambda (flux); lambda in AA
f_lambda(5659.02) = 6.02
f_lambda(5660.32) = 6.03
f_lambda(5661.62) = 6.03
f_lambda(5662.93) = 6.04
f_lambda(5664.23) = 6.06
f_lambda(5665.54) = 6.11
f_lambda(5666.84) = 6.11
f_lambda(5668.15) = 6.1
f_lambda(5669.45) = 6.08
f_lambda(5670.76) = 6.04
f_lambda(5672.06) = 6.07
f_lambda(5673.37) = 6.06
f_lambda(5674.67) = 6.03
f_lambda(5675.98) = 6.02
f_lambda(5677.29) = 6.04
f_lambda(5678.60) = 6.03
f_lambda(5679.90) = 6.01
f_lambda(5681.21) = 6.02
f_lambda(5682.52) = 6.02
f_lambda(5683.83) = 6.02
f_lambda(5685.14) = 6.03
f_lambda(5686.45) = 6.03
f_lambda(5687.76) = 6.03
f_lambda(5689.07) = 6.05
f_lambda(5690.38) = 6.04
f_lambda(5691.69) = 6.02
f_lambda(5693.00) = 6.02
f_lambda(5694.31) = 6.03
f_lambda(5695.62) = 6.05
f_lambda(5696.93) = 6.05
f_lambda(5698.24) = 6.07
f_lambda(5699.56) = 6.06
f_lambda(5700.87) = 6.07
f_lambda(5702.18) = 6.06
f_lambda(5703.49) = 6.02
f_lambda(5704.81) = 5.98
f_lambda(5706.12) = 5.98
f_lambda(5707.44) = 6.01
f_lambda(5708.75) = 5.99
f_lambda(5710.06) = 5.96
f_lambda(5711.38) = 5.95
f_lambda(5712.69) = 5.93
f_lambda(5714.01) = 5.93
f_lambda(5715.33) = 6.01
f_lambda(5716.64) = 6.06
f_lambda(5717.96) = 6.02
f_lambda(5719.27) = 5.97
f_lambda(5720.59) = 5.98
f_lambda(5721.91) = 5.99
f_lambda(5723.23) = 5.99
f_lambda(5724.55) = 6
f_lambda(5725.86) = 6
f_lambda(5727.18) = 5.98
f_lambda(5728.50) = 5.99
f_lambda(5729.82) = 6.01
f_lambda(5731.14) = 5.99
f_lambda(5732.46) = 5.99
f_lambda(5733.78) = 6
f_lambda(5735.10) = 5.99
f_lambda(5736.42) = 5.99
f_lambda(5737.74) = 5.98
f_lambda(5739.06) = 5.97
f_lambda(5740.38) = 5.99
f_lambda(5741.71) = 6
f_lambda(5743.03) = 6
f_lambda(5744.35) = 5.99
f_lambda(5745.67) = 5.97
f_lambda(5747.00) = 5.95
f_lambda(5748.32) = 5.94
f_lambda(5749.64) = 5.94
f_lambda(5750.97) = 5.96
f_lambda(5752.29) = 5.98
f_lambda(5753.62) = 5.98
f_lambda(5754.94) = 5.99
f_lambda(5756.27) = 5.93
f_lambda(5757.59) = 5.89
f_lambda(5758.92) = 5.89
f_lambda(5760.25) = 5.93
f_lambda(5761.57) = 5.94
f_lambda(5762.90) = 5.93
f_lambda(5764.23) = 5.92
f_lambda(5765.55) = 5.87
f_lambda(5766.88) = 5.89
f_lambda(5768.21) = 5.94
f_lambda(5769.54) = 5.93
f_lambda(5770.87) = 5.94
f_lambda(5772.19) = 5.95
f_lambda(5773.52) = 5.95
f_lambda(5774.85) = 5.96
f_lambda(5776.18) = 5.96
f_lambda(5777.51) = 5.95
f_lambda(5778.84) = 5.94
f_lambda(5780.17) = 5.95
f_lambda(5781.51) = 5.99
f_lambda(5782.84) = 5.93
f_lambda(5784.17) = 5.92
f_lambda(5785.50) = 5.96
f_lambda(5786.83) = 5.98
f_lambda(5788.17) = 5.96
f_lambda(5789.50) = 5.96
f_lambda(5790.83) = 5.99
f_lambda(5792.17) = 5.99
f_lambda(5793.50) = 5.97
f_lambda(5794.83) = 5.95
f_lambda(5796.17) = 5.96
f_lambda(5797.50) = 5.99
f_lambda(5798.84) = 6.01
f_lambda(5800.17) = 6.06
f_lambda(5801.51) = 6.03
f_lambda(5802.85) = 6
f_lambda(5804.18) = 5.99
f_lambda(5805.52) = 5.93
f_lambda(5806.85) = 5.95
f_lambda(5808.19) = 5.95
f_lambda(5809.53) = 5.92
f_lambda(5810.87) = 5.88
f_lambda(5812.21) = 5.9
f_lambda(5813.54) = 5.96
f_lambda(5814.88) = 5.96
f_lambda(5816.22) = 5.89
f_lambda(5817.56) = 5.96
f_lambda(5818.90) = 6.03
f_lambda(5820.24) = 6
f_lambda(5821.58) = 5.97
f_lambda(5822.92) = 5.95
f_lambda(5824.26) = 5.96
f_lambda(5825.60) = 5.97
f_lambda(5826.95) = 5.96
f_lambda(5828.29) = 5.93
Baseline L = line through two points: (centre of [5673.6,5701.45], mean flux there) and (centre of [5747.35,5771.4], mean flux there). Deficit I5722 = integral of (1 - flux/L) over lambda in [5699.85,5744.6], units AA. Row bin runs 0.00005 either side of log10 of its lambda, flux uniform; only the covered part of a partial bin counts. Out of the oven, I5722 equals -0.06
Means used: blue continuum 6.04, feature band 5.99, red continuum 5.93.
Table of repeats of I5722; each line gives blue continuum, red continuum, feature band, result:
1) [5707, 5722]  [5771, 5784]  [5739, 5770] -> 0.1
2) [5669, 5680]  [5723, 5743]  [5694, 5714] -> 0.0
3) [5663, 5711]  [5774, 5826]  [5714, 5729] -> 0.0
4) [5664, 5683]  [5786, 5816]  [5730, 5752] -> 0.1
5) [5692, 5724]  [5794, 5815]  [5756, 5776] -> 0.2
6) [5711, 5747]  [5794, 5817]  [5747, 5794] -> 0.2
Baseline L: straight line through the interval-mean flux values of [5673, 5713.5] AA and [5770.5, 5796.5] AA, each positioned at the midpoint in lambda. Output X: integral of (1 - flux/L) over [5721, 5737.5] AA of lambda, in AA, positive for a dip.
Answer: 0.01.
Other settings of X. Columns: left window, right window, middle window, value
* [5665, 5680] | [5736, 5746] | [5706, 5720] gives 0.08 AA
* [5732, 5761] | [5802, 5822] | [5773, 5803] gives -0.07 AA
